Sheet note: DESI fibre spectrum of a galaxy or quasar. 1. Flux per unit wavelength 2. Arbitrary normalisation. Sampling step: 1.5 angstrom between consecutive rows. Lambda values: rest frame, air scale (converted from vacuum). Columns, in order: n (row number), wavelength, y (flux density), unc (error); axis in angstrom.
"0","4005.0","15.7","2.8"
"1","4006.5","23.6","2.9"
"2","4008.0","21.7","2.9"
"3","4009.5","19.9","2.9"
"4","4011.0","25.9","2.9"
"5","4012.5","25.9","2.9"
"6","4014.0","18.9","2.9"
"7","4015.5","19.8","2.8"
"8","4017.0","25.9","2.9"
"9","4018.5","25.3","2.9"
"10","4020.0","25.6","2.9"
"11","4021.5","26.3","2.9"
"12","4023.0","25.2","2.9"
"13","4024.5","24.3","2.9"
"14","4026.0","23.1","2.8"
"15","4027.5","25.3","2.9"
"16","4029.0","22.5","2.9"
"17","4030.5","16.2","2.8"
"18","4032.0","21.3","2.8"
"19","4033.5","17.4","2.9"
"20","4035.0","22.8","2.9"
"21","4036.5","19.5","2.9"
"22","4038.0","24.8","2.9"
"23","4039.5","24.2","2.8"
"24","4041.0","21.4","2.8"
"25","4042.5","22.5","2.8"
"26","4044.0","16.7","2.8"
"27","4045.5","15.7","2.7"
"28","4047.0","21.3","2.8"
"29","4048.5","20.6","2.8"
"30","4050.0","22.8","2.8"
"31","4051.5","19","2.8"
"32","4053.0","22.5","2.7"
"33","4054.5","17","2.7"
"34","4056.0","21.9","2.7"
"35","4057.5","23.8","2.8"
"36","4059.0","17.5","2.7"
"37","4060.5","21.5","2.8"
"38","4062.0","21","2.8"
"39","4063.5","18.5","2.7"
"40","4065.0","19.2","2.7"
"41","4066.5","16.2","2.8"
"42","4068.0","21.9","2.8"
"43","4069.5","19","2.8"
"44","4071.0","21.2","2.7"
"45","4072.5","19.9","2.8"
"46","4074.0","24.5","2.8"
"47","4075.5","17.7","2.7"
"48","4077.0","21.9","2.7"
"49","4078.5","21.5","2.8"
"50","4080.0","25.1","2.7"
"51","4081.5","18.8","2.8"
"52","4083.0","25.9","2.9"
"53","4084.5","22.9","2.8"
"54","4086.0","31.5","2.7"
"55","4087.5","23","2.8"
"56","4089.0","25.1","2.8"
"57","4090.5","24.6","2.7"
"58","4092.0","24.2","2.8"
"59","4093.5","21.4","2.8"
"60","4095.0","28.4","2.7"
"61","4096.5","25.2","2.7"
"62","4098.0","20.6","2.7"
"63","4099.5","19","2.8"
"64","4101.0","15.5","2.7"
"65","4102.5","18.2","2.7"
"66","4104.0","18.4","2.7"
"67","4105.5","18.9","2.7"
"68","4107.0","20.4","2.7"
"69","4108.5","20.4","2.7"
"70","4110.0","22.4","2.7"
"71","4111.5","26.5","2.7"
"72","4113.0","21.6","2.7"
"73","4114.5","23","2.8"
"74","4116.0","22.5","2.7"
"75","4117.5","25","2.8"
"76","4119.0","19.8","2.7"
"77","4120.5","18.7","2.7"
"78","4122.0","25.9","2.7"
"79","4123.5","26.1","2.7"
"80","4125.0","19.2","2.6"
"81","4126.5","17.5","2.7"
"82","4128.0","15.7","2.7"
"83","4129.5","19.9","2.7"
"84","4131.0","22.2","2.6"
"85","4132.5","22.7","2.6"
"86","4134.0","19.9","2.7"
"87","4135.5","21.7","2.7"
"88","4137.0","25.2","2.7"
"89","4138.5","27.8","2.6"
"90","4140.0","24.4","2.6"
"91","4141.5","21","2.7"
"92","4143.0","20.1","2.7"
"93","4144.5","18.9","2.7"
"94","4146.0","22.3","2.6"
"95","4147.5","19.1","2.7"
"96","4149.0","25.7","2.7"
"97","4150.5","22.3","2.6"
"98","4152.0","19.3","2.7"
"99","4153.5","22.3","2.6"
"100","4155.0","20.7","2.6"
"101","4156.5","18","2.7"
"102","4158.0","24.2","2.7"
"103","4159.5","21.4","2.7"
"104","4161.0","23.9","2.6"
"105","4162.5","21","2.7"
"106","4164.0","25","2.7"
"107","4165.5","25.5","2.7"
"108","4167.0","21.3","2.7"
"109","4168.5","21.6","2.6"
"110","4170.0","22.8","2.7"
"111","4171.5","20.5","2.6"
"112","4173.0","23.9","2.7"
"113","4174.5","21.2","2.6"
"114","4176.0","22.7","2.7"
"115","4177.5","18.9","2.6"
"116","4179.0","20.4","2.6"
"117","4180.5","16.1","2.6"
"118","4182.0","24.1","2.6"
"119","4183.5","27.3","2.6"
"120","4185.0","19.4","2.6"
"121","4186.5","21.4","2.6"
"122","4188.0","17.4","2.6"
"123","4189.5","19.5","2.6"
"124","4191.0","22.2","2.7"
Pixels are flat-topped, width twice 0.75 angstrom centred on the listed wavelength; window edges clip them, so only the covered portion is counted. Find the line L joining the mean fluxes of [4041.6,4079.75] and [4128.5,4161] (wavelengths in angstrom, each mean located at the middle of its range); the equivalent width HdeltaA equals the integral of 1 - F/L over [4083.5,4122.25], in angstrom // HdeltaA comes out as -2.47 angstrom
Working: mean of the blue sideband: 20.3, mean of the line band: 22.4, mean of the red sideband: 21.9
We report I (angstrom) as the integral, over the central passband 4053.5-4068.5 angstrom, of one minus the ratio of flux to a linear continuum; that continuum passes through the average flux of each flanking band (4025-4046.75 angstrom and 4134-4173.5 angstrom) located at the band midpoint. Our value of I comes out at 1.0 angstrom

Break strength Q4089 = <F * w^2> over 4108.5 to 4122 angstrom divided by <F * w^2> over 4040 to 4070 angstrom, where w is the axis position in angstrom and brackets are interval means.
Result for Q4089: 1.2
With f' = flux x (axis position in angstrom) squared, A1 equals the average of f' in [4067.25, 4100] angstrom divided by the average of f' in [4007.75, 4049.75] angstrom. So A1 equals 1.06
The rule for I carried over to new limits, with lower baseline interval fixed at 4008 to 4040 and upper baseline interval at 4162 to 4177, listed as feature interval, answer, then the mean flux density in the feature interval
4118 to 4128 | 0.8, 20.9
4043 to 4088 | 3.4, 21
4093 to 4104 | 0.8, 21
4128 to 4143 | 0.2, 22.3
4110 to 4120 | -0.1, 22.9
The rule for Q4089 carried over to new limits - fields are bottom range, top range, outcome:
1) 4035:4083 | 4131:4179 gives 1.12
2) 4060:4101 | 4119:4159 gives 1.00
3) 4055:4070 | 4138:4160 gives 1.13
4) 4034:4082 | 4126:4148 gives 1.07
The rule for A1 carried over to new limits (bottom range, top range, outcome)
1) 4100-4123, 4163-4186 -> 1.07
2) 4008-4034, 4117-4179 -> 1.01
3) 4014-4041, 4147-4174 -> 1.04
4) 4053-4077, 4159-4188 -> 1.14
